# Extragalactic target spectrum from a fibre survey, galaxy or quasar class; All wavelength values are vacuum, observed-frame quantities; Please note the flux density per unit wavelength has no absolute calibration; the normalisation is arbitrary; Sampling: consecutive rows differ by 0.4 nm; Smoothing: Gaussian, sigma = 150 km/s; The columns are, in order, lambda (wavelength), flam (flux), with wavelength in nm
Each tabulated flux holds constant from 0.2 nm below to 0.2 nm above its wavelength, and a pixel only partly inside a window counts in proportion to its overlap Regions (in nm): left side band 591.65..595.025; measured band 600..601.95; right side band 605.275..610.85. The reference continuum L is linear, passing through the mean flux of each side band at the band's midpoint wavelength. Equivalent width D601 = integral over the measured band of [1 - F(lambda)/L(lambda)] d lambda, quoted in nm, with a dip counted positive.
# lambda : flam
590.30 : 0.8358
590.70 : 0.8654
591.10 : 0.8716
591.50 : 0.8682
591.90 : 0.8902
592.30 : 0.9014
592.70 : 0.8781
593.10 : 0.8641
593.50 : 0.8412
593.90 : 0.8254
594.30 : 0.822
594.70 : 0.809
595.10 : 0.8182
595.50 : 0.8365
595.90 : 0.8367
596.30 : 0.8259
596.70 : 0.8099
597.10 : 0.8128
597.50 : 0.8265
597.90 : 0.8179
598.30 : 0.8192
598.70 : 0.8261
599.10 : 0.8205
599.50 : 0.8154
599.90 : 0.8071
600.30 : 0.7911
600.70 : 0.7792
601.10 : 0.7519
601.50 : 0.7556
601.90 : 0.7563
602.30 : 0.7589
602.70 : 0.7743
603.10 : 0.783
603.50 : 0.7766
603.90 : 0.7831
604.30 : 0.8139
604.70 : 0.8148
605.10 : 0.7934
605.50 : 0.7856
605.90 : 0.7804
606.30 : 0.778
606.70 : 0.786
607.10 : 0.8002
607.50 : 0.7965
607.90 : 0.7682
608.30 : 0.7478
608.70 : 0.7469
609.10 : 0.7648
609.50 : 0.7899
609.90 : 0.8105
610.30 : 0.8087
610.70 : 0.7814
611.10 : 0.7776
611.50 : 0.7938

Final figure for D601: 0.11 nm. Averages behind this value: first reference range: 0.853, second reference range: 0.782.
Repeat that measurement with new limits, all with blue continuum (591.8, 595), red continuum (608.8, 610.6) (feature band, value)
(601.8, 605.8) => 0.14 nm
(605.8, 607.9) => 0.04 nm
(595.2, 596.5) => 0.02 nm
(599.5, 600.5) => 0.03 nm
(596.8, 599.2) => 0.04 nm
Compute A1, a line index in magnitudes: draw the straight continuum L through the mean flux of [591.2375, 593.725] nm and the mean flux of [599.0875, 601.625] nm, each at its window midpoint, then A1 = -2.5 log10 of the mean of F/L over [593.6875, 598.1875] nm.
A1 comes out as 0.02 mag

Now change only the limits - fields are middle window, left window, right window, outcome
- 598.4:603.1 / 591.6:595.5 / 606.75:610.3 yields 0.04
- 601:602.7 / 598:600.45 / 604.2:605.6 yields 0.07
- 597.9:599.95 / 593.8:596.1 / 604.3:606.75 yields -0.01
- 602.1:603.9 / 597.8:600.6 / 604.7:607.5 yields 0.04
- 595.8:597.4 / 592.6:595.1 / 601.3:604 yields -0.01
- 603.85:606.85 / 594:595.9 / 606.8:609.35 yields -0.01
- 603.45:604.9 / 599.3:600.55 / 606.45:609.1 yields -0.02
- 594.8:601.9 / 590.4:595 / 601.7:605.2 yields 0.01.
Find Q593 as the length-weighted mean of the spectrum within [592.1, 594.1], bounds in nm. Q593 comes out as 0.862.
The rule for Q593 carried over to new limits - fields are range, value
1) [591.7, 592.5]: 0.896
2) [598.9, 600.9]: 0.803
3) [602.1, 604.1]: 0.775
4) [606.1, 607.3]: 0.788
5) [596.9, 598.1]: 0.819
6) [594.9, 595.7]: 0.827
